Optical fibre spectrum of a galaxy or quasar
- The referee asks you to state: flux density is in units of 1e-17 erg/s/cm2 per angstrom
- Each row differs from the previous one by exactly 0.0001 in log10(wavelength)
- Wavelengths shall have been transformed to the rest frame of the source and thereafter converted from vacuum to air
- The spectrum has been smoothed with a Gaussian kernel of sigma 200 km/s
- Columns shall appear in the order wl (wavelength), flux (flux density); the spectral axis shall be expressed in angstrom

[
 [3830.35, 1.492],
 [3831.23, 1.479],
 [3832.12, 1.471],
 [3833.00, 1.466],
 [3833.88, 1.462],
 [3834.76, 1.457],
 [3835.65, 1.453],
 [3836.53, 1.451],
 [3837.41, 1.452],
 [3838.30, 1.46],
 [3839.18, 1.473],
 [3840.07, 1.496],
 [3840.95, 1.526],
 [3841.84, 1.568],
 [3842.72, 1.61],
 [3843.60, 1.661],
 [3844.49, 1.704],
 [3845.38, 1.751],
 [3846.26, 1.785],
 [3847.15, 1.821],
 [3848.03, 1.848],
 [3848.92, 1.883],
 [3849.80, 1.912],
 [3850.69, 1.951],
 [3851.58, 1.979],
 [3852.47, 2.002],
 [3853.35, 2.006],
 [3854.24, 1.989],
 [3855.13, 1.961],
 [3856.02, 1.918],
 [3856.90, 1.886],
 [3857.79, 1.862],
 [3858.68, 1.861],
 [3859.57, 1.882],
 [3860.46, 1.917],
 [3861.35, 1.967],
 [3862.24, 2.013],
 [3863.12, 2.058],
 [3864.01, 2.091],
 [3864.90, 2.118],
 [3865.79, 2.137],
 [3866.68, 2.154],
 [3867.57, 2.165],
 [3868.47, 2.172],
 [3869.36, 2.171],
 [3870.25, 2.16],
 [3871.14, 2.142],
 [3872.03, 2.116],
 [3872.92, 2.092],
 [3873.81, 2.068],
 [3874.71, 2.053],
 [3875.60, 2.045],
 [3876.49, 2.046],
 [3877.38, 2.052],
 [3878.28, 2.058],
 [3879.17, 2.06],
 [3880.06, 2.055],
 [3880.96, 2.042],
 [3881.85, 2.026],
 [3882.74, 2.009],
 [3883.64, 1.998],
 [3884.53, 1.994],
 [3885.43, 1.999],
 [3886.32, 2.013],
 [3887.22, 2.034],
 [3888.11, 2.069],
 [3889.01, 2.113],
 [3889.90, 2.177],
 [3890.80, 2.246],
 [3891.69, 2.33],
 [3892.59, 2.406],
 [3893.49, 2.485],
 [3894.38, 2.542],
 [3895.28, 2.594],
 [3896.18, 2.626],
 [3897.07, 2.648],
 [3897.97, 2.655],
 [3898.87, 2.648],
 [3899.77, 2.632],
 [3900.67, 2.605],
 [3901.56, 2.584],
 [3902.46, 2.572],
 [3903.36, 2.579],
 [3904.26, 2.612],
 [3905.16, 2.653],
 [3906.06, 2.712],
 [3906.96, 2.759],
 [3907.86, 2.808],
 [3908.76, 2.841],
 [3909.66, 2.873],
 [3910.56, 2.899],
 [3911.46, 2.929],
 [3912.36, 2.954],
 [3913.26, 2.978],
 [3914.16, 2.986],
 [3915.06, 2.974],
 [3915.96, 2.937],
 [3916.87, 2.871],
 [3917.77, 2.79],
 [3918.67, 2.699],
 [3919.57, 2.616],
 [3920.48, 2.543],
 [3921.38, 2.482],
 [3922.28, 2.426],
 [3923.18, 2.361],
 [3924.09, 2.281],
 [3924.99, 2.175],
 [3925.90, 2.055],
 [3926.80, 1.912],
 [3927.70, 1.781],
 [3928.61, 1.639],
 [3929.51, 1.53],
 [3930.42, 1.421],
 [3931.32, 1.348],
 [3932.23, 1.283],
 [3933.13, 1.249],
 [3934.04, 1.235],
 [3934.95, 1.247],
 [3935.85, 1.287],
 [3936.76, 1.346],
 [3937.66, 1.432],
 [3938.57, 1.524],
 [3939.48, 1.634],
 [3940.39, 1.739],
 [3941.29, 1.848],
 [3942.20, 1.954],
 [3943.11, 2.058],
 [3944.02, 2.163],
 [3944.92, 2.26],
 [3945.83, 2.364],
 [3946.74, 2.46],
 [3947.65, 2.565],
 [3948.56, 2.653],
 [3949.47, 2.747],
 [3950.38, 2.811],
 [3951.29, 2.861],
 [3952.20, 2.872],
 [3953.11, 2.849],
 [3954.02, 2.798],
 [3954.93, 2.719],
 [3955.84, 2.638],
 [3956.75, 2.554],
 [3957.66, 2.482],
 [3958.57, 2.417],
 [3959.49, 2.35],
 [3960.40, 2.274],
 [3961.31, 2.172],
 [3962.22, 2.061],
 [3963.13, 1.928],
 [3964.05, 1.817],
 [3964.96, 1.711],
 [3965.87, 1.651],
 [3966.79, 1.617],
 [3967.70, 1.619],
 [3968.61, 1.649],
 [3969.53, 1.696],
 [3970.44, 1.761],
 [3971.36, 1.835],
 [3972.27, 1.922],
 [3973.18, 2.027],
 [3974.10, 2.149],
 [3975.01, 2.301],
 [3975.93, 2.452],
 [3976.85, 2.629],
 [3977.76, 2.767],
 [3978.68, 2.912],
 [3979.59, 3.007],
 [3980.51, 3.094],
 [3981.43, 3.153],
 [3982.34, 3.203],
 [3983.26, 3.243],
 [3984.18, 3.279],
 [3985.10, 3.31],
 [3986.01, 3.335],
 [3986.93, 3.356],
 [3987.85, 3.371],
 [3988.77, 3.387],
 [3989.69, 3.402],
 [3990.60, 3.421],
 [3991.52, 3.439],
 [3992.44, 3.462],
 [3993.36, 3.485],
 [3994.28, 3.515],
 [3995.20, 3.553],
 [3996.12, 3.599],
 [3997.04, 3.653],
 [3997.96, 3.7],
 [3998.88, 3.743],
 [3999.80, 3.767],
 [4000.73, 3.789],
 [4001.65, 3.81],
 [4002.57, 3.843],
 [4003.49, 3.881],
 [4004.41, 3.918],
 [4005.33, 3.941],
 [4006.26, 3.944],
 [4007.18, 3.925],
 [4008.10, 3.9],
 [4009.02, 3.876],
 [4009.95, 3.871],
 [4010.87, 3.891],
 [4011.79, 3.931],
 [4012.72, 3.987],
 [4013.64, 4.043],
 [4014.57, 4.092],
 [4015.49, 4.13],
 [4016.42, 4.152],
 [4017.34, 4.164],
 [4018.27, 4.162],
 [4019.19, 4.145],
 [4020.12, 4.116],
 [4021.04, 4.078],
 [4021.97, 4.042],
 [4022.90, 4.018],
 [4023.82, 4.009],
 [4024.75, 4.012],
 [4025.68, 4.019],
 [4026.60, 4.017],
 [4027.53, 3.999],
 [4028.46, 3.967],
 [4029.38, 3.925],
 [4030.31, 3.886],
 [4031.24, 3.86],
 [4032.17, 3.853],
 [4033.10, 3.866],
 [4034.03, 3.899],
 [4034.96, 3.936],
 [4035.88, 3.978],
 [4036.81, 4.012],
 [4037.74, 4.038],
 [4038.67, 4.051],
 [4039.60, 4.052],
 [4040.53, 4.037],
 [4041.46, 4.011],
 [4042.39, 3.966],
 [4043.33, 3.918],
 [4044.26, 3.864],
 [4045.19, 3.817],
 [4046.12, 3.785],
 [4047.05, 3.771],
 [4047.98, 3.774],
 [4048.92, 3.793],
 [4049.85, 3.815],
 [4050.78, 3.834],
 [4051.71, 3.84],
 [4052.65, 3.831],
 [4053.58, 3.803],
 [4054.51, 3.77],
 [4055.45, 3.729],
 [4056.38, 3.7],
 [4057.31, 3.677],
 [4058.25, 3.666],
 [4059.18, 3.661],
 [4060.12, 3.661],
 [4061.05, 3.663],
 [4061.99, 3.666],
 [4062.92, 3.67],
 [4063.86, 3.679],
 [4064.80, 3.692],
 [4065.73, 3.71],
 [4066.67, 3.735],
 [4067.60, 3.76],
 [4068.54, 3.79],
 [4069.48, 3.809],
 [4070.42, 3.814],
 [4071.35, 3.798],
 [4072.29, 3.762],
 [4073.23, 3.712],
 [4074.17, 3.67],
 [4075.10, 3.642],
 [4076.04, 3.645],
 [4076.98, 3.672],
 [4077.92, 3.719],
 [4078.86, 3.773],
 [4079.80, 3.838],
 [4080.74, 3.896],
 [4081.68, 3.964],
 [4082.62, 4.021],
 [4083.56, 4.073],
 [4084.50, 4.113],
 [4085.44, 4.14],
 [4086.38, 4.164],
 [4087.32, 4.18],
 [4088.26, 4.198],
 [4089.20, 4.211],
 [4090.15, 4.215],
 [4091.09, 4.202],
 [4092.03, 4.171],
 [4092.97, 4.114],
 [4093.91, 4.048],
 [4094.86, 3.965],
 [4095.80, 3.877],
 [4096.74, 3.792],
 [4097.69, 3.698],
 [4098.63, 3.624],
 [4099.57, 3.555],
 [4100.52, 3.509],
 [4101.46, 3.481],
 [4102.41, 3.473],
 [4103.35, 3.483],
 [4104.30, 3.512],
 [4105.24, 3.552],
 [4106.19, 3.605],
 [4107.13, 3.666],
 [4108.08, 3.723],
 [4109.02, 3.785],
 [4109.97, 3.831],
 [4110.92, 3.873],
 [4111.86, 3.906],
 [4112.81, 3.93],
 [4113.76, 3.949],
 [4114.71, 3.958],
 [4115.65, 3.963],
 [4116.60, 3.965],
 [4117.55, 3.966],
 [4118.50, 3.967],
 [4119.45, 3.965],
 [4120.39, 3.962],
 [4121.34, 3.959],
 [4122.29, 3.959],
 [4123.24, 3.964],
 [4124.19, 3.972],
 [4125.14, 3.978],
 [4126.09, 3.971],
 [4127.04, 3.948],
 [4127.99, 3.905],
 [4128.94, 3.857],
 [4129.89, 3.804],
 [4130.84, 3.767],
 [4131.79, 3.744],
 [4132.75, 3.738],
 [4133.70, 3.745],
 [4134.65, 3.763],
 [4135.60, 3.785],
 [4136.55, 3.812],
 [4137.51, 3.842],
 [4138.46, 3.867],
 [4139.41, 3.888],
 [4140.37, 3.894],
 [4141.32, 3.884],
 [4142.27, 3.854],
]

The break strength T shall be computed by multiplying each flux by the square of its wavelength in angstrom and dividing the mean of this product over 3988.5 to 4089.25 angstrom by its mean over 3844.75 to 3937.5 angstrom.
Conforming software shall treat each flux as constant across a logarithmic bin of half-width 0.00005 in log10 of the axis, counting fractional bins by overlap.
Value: 1.9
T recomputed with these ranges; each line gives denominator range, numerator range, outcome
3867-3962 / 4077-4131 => 1.87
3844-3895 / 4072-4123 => 2.12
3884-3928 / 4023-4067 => 1.64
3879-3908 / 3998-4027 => 1.78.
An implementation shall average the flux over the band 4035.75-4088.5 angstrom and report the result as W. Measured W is 3.84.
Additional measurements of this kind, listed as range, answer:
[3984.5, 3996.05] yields 3.43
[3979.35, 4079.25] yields 3.78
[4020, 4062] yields 3.88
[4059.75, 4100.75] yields 3.86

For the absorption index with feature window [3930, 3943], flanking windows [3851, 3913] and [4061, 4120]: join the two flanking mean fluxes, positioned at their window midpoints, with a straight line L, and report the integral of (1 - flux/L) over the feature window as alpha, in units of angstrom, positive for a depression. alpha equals 5.8 angstrom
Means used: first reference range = 2.26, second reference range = 3.83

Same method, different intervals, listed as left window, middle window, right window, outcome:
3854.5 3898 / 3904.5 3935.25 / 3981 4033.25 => 3.58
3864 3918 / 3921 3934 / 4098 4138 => 3.92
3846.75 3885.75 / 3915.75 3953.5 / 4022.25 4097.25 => 8.15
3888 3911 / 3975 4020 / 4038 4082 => -3.62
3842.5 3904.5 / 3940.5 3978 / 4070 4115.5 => 7.28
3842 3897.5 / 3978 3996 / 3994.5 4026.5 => 1.54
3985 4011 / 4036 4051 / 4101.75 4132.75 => -0.74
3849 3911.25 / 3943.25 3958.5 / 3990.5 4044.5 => 2.46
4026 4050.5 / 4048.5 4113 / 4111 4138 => 1.69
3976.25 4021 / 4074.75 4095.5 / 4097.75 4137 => -1.34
